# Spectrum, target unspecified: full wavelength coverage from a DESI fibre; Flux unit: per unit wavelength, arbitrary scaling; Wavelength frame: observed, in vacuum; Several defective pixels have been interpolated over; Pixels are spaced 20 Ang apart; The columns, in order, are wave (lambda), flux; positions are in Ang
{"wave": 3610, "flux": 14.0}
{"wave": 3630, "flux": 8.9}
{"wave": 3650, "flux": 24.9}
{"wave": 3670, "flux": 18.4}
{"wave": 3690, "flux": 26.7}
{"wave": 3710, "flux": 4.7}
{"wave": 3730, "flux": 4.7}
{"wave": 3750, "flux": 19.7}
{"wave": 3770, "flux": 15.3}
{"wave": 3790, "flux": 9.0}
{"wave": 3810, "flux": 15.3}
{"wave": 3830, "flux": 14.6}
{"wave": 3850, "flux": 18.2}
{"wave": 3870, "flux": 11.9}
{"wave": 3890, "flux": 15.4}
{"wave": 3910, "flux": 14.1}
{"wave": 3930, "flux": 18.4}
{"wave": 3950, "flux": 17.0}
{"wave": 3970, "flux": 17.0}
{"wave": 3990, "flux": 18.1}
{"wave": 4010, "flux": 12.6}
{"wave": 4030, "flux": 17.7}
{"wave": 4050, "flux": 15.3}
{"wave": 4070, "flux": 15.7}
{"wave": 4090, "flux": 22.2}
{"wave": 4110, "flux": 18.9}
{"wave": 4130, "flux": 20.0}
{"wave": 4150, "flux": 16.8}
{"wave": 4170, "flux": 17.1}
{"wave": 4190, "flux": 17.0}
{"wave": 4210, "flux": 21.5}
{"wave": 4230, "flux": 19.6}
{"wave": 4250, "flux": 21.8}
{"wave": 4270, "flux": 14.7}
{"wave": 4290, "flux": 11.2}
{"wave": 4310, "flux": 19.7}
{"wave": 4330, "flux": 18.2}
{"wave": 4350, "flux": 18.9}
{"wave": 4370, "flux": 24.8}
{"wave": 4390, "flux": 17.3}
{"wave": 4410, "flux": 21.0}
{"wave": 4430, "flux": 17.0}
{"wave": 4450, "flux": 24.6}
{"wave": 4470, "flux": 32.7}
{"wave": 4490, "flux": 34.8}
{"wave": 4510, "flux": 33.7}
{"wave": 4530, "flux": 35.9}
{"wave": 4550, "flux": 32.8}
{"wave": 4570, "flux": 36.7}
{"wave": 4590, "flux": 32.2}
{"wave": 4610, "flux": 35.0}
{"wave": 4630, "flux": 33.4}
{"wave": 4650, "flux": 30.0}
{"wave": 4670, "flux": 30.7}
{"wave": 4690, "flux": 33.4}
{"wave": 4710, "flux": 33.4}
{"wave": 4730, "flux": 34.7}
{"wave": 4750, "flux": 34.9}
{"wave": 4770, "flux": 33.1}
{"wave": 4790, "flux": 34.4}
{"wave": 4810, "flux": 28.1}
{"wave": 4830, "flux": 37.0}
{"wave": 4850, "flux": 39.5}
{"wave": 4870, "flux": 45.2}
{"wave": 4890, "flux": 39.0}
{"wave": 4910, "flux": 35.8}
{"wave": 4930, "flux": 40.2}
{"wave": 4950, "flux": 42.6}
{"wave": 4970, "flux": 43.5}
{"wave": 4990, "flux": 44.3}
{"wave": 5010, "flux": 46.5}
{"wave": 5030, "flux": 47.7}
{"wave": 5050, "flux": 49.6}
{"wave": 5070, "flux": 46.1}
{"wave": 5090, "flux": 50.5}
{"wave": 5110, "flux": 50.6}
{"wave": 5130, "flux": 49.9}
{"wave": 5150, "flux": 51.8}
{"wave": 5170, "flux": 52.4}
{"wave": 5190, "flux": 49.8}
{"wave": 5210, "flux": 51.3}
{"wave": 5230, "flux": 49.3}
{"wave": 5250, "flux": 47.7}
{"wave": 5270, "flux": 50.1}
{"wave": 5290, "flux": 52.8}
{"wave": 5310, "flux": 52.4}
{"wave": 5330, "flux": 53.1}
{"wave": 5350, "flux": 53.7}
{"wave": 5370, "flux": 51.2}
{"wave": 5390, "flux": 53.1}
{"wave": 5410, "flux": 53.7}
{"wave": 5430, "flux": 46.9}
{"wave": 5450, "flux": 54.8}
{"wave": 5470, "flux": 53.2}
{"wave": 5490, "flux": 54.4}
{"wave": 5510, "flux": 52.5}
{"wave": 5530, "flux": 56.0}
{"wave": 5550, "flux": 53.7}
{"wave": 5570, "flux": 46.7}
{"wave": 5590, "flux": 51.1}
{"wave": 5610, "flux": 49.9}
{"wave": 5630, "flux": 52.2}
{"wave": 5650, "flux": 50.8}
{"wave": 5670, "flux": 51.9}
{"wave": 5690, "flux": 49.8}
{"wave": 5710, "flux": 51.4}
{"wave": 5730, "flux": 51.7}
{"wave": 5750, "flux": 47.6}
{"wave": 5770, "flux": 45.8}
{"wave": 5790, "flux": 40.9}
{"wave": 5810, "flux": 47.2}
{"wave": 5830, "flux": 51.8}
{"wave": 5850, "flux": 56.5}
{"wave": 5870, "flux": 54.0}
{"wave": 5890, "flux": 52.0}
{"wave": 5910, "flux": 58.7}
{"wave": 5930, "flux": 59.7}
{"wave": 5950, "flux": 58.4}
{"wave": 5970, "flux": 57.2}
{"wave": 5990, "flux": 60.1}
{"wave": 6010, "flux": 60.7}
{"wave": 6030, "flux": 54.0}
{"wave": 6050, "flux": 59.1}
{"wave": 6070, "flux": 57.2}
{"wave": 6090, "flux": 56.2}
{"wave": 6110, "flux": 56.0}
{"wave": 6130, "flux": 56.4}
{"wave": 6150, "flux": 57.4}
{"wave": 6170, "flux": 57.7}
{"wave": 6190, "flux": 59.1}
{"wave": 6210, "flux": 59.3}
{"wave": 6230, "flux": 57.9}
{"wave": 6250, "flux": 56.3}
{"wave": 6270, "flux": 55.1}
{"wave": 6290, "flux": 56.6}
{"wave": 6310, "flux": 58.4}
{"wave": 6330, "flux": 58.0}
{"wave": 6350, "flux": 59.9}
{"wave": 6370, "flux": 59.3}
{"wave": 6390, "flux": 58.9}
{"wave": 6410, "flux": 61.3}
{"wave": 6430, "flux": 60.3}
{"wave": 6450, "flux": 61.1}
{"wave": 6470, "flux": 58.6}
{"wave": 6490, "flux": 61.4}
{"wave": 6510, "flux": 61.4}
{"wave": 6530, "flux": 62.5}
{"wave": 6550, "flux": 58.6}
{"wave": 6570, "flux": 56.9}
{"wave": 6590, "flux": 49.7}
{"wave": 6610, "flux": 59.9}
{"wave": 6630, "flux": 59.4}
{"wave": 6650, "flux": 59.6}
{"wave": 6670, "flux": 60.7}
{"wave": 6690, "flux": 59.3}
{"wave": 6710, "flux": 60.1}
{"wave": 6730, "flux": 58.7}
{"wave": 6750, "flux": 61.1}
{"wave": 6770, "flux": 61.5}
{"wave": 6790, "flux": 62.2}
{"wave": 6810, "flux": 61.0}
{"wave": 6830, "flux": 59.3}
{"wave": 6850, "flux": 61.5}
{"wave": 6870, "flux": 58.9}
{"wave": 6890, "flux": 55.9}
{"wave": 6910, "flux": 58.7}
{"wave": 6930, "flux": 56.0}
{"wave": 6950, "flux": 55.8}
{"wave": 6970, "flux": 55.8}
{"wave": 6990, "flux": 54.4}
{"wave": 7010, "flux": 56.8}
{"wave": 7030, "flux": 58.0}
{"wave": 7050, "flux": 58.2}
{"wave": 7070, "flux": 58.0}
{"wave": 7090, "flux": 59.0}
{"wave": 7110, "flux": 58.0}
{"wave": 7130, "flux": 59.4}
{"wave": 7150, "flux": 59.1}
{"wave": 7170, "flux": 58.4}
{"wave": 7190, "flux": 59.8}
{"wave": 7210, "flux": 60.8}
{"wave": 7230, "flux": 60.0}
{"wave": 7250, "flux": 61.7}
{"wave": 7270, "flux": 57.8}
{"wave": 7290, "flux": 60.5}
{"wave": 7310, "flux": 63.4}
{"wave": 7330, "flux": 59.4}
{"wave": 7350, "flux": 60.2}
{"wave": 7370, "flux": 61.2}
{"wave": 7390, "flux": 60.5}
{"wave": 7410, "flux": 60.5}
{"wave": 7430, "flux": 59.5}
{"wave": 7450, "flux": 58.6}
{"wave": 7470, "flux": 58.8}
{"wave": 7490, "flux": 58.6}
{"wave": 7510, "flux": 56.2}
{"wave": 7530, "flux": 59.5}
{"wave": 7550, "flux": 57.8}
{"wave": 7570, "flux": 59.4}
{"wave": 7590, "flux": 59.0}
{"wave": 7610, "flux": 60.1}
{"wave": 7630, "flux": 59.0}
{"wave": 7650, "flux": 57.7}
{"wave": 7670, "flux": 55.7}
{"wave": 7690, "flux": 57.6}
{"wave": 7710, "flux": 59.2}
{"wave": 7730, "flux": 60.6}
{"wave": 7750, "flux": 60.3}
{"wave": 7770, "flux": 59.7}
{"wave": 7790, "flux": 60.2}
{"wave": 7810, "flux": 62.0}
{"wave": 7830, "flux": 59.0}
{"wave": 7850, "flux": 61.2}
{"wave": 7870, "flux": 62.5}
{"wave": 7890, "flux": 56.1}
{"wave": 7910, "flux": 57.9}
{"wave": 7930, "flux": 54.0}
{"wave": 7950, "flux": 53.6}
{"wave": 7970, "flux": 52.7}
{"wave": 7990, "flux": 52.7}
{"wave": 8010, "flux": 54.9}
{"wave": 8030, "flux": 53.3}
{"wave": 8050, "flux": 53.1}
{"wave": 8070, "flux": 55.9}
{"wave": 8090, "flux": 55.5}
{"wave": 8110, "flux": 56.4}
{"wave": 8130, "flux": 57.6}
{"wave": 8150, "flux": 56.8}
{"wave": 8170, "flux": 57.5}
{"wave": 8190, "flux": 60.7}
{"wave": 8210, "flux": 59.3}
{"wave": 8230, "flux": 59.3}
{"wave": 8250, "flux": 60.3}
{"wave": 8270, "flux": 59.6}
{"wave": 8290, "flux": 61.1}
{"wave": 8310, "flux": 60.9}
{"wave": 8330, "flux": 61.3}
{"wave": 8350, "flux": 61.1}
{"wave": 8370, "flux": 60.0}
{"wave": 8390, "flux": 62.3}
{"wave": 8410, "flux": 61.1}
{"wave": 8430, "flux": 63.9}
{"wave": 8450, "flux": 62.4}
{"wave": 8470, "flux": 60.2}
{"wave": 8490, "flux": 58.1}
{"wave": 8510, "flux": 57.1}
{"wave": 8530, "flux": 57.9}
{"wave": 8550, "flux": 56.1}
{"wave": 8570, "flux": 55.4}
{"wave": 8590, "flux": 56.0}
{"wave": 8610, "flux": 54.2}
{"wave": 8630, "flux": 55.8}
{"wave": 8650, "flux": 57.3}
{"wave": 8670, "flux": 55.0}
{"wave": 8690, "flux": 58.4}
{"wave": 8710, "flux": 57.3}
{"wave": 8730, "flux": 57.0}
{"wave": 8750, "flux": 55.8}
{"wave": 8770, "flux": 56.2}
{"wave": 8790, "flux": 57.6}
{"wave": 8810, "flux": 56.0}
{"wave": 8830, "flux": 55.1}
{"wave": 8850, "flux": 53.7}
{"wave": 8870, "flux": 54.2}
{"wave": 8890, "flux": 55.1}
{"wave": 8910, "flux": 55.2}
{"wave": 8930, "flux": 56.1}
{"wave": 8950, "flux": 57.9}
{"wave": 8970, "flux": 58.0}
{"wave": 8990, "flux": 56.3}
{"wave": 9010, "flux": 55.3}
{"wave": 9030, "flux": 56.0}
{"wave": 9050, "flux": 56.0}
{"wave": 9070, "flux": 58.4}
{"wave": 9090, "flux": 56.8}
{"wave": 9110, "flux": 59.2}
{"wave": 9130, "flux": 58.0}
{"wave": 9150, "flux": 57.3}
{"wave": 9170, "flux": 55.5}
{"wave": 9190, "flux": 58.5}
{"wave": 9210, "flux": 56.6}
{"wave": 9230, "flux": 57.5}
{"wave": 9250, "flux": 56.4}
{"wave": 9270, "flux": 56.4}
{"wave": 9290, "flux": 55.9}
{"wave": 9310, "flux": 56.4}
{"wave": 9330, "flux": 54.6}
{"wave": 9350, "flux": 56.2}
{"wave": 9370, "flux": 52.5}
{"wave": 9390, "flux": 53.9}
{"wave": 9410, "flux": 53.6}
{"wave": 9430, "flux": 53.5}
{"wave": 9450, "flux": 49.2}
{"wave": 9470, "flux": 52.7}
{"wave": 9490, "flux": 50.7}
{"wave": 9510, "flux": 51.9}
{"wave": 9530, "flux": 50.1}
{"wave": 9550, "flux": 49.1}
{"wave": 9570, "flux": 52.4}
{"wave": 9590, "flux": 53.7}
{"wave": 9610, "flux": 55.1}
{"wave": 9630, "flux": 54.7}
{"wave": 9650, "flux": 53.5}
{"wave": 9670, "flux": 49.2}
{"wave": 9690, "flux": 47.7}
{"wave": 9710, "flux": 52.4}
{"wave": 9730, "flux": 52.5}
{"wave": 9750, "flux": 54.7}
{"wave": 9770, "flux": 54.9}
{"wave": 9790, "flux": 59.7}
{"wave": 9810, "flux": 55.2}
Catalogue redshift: 0.117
